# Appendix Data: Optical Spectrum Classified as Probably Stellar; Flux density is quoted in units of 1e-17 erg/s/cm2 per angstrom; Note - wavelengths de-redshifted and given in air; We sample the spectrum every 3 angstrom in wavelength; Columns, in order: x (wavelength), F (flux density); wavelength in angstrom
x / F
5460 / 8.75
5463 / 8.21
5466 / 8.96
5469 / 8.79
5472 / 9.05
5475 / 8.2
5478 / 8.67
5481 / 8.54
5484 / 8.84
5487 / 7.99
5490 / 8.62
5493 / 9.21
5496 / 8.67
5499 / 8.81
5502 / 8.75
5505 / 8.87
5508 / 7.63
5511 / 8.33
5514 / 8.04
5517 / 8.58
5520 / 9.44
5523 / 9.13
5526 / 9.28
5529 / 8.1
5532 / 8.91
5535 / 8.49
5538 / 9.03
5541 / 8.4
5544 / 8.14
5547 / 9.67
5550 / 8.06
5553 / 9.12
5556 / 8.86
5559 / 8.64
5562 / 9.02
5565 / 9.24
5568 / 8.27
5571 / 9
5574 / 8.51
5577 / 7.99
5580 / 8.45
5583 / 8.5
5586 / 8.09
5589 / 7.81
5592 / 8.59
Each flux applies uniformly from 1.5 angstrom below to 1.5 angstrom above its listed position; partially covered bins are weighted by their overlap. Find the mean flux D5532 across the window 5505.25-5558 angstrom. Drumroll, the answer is 8.66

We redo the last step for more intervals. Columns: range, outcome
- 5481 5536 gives 8.65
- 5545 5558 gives 8.89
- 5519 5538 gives 8.89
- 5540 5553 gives 8.64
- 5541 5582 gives 8.68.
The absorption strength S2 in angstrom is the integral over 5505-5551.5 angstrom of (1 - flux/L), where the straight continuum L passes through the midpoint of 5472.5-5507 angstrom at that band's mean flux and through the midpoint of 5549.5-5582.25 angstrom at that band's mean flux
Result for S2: 0.18 angstrom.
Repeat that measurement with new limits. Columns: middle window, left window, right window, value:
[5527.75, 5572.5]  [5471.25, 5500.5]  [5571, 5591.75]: -1.7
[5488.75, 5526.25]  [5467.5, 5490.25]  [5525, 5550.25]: -0.3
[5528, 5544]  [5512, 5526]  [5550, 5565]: 0.5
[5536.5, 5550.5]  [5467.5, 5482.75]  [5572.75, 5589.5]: -0.5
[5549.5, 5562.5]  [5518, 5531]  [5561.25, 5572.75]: 0.2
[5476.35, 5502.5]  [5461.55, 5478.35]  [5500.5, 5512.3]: -0.5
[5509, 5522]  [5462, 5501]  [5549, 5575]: 0.2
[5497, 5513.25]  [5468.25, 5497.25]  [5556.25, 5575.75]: 0.4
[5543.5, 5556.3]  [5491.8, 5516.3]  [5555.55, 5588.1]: -0.4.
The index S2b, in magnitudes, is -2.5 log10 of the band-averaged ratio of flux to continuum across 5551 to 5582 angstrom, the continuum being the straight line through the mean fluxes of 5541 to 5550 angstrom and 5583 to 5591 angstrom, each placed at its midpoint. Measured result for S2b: -0.040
